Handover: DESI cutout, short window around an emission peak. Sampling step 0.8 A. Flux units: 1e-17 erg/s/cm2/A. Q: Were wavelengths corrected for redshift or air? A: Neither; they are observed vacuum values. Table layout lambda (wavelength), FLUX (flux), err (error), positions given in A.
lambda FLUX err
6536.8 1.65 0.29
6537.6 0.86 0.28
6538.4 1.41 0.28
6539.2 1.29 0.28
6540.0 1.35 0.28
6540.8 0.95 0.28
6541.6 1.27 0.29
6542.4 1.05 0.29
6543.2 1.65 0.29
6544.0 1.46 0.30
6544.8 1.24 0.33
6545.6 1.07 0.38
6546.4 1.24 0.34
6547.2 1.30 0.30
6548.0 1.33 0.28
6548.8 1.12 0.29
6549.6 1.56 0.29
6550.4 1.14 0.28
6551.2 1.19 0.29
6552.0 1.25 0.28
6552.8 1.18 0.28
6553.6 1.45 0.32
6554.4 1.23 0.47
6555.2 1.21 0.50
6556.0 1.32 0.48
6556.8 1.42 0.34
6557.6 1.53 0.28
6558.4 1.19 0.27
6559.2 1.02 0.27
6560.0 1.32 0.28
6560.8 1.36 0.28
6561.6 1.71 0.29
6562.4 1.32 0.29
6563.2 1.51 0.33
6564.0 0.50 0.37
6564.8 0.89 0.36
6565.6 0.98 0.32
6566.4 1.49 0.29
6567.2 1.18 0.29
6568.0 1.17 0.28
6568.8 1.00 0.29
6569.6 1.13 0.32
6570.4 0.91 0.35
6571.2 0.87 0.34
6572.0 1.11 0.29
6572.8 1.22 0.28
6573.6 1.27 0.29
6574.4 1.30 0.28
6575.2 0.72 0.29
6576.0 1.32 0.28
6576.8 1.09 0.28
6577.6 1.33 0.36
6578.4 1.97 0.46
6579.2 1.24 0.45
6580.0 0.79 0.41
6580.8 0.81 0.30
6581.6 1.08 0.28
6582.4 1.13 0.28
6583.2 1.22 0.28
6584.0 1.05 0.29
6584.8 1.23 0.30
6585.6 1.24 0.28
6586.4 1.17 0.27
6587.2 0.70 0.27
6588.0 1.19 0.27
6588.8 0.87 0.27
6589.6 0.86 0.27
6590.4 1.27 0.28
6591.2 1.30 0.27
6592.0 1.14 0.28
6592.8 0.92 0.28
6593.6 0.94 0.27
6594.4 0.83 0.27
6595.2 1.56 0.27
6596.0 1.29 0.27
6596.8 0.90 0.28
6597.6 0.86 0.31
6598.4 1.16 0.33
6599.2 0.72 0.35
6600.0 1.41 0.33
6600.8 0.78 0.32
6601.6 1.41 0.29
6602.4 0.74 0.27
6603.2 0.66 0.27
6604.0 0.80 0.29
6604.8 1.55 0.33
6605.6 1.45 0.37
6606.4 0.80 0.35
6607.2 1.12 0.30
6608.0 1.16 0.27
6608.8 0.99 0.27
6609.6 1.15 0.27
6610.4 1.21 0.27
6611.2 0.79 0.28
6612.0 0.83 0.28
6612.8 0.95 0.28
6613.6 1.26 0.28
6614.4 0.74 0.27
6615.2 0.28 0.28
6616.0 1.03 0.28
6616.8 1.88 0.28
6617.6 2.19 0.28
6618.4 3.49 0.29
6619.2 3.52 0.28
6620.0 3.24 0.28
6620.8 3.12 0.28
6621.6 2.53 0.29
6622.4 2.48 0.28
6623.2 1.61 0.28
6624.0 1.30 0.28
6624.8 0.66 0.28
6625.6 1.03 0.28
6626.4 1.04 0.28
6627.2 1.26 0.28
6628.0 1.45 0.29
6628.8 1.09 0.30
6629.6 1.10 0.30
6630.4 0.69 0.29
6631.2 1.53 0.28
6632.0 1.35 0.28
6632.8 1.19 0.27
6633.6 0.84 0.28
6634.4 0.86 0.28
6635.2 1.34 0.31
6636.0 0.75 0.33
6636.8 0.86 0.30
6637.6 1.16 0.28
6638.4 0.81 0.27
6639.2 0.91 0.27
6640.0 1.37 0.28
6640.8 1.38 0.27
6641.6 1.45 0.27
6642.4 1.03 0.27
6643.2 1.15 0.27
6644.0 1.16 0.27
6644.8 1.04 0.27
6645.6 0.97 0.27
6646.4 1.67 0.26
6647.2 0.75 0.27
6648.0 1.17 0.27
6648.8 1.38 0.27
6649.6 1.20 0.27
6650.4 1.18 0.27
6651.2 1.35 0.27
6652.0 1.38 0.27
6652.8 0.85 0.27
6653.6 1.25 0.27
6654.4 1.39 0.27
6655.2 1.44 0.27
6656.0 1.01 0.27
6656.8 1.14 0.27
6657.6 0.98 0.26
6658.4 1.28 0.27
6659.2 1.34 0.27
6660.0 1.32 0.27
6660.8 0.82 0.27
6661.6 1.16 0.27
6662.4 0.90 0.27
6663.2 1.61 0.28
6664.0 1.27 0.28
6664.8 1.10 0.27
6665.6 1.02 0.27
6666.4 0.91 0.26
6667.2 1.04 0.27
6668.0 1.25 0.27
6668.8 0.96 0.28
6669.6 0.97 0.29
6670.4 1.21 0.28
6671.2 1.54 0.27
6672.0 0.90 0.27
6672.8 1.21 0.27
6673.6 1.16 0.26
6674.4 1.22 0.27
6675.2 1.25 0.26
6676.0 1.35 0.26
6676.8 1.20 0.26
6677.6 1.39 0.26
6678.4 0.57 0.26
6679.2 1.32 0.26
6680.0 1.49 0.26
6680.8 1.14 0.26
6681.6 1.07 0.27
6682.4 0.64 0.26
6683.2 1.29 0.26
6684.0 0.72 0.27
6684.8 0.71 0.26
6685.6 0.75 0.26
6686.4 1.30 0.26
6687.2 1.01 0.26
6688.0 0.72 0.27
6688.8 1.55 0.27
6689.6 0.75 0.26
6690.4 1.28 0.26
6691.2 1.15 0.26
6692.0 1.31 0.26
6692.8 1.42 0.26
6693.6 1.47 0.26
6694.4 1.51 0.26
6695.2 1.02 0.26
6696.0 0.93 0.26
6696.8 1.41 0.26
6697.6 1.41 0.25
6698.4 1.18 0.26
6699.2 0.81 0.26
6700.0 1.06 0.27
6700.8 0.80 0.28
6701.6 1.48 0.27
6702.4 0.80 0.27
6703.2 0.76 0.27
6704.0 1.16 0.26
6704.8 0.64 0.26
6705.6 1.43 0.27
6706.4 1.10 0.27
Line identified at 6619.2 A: H-beta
